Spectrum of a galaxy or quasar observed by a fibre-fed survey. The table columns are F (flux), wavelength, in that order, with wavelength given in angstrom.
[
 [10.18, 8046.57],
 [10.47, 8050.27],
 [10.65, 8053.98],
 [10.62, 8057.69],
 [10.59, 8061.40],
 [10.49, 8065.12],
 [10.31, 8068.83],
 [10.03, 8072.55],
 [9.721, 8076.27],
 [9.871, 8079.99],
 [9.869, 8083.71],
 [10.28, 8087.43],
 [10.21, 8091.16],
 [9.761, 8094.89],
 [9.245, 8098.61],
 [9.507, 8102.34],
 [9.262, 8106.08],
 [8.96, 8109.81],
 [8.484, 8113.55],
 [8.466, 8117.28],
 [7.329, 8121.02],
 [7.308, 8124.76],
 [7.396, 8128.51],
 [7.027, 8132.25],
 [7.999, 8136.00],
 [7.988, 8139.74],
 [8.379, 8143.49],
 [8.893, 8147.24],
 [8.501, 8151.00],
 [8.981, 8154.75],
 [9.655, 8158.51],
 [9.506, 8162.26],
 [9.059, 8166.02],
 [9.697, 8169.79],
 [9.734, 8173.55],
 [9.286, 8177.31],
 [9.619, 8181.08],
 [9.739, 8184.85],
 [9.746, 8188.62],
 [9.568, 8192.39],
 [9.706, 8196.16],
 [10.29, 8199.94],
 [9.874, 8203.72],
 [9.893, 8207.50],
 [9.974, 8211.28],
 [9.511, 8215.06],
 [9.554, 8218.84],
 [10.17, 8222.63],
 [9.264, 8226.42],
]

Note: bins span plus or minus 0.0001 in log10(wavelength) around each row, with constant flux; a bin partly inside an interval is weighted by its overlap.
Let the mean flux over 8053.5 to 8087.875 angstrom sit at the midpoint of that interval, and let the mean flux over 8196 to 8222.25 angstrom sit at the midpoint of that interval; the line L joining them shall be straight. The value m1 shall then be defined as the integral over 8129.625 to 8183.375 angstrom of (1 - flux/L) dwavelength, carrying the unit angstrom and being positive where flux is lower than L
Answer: 6.1 angstrom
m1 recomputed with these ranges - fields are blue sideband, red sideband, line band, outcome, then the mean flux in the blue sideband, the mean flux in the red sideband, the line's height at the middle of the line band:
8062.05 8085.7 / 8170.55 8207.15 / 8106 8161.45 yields 8.9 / 10.1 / 9.74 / 9.9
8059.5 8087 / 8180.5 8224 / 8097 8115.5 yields 1.8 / 10.1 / 9.8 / 10.1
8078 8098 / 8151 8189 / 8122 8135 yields 3.2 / 9.95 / 9.44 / 9.7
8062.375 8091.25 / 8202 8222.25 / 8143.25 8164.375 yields 1.9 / 10.1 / 9.79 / 9.93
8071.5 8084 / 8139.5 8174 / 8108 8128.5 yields 3.1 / 9.86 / 9.06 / 9.45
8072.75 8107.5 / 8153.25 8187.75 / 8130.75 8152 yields 3.2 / 9.77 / 9.49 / 9.59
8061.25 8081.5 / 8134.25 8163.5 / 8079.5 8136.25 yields 4.1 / 10.1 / 8.73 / 9.47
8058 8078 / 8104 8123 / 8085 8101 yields -1.0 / 10.3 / 8.5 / 9.29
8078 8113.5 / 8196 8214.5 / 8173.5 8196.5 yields 0.6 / 9.6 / 9.94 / 9.87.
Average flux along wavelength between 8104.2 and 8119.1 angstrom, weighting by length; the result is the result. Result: 8.79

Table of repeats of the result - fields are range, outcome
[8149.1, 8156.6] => 8.74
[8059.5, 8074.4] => 10.4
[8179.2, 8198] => 9.68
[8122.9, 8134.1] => 7.24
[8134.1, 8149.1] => 8.31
